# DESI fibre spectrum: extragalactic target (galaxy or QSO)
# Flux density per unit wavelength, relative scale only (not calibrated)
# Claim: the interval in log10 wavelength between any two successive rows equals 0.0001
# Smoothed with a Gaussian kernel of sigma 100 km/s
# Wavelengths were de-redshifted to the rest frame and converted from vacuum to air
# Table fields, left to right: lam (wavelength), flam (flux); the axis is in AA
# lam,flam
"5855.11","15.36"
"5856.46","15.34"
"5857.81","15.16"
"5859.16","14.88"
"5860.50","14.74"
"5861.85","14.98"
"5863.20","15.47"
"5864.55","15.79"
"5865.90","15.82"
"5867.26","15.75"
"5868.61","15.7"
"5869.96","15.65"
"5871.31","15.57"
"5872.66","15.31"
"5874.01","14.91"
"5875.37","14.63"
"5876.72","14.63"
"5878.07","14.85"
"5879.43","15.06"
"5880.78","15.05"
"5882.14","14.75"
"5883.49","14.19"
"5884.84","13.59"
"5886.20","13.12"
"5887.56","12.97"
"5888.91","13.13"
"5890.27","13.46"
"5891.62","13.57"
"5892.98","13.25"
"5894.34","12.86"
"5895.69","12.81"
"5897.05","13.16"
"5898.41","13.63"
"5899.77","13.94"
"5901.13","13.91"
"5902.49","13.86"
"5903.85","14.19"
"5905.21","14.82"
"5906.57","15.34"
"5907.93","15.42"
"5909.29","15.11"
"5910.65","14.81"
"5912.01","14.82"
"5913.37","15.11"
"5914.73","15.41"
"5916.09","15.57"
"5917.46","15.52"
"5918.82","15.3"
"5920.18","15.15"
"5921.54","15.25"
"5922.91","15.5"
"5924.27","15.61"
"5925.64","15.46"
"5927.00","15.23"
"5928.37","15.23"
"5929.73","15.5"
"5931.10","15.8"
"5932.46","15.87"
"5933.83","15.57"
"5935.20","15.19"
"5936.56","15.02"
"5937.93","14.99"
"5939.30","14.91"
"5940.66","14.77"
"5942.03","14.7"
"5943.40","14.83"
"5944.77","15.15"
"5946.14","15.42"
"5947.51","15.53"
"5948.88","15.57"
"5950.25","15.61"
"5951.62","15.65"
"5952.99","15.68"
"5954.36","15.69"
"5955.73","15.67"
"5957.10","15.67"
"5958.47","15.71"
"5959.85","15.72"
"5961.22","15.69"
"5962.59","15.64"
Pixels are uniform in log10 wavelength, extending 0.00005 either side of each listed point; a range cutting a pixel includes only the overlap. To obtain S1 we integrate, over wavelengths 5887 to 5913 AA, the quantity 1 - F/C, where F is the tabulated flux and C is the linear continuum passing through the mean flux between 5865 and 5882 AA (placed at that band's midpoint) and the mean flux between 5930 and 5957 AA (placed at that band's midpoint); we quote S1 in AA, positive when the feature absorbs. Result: 2.2 AA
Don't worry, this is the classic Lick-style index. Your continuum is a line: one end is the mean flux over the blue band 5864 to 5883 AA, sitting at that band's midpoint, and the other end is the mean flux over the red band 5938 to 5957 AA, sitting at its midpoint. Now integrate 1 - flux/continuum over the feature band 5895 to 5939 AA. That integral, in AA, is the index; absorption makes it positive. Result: 0.99 AA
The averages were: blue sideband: 15.2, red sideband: 15.3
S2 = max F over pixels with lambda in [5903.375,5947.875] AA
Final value 15.87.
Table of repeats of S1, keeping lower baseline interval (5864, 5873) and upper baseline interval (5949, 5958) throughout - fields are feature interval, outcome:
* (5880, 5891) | 1.3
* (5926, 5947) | 0.6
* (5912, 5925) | 0.3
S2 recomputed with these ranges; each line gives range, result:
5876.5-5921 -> 15.57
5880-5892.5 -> 15.05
